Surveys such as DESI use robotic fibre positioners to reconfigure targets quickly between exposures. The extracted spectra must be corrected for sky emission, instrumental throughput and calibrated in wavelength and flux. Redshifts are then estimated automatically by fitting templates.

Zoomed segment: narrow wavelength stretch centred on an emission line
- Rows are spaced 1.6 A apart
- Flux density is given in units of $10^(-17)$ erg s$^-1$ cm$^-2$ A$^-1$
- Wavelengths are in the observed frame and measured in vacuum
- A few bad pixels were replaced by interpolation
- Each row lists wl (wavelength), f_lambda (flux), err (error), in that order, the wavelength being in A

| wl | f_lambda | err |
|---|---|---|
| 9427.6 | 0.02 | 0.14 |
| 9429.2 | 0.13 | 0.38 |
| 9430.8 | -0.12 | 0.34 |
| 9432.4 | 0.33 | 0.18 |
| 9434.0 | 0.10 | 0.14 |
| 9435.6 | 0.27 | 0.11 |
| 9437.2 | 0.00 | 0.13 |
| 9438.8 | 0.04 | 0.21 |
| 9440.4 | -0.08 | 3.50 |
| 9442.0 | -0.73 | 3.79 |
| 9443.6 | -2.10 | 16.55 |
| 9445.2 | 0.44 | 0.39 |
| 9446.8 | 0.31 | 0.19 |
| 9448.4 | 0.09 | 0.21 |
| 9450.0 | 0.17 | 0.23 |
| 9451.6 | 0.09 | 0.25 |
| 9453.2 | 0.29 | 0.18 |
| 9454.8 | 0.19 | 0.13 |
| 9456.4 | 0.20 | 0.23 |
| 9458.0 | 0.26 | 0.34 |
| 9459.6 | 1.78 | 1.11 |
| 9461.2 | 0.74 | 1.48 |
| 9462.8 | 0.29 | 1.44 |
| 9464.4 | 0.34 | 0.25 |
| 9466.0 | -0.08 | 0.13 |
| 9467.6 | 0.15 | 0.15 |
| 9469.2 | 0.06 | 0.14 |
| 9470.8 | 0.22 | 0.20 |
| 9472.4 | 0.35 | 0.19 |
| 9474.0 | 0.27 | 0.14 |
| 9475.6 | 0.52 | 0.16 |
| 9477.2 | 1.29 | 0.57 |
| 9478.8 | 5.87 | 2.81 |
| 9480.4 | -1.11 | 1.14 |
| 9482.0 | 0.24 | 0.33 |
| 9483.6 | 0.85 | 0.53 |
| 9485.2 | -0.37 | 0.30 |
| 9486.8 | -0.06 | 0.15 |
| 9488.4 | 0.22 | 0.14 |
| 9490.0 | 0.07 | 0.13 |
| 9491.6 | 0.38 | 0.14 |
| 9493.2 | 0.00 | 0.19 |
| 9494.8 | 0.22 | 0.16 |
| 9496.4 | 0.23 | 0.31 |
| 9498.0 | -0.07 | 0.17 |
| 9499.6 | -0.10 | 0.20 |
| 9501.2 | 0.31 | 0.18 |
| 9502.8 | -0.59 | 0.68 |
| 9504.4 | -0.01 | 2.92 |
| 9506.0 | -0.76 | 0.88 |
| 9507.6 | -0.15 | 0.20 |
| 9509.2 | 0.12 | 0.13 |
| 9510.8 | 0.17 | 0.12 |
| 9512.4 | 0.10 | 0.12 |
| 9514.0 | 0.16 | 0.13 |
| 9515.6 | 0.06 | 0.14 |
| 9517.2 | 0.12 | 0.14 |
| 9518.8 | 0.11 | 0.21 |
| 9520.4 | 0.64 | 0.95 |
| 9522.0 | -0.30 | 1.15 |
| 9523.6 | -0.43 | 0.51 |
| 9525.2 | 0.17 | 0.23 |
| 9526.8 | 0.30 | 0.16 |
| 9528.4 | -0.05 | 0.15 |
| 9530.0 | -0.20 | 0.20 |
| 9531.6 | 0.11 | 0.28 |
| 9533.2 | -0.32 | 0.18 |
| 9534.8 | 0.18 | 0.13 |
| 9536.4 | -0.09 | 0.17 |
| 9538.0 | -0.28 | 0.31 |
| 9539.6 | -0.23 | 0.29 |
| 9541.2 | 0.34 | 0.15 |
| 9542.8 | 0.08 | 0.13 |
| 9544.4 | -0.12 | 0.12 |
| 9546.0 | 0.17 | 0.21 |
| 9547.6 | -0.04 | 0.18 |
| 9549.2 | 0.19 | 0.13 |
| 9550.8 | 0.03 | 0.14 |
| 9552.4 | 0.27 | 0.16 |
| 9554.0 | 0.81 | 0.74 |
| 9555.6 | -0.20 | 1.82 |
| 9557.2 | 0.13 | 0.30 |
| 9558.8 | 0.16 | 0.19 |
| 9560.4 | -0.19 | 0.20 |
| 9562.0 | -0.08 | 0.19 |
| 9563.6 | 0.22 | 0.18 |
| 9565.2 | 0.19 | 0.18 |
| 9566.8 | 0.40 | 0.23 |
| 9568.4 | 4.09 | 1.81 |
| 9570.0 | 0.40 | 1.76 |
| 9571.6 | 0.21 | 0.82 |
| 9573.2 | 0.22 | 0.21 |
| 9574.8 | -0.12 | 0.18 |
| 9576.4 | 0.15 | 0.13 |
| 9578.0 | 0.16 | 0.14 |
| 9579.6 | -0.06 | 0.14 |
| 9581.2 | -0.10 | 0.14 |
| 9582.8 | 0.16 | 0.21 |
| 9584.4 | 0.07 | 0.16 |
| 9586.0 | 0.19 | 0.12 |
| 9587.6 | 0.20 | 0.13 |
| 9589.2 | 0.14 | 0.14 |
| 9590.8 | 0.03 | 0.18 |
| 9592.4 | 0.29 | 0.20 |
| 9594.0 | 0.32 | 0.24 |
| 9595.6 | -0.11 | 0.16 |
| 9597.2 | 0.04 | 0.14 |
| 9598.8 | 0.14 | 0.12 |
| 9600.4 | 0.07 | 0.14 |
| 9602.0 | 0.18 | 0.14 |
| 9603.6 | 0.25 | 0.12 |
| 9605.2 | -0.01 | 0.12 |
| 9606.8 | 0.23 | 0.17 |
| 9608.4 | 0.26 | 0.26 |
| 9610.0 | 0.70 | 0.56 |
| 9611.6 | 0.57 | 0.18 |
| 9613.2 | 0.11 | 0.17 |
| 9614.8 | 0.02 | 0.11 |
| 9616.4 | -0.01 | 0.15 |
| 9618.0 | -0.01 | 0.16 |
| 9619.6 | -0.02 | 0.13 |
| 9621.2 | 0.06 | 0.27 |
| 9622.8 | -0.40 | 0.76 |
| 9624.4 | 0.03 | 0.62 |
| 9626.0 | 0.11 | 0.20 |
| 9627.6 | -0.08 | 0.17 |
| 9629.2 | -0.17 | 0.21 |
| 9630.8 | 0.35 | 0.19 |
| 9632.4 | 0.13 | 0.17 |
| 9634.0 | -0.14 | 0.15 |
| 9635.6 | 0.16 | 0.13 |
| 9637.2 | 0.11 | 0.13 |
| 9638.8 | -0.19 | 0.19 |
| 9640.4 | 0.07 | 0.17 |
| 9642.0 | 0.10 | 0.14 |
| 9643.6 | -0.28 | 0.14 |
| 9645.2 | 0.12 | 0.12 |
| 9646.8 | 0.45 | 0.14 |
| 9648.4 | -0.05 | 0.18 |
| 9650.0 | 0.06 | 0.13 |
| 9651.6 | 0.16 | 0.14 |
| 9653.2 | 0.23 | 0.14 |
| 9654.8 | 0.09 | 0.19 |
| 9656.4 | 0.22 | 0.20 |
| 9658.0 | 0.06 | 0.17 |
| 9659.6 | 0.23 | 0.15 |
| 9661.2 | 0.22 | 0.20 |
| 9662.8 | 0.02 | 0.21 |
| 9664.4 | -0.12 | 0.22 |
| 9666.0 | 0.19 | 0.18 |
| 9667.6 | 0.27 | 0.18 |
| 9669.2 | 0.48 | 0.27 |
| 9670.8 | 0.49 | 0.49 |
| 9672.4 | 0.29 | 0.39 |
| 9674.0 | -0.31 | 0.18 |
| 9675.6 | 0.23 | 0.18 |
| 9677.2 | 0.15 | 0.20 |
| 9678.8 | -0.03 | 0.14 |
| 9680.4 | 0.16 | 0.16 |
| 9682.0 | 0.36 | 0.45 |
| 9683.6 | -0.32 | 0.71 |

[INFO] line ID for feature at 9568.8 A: [O III] 5007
